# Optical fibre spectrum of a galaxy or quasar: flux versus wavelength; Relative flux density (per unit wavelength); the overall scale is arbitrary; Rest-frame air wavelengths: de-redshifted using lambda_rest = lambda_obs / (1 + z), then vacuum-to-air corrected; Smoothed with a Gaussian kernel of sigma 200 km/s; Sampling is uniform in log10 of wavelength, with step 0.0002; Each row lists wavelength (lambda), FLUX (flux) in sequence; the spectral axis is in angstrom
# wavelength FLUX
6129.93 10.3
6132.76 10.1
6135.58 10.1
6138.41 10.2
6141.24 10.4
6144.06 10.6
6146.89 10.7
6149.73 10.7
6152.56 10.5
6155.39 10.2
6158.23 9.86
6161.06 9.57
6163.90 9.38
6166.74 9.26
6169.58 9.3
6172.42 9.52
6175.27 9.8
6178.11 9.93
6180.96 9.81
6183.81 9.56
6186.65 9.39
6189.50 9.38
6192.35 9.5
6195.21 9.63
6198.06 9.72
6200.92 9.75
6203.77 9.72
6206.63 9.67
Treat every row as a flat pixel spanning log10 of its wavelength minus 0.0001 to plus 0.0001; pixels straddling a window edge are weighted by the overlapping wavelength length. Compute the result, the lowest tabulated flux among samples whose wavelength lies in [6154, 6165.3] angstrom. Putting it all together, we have 9.38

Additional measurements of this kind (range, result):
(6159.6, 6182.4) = 9.26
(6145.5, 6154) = 10.5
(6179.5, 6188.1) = 9.39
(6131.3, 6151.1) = 10.1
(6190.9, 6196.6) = 9.5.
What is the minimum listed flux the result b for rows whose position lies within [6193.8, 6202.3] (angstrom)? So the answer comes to 9.63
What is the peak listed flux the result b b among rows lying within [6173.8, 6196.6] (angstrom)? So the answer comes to 9.93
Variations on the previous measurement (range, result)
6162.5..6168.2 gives 9.38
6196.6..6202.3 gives 9.75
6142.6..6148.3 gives 10.7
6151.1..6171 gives 10.5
